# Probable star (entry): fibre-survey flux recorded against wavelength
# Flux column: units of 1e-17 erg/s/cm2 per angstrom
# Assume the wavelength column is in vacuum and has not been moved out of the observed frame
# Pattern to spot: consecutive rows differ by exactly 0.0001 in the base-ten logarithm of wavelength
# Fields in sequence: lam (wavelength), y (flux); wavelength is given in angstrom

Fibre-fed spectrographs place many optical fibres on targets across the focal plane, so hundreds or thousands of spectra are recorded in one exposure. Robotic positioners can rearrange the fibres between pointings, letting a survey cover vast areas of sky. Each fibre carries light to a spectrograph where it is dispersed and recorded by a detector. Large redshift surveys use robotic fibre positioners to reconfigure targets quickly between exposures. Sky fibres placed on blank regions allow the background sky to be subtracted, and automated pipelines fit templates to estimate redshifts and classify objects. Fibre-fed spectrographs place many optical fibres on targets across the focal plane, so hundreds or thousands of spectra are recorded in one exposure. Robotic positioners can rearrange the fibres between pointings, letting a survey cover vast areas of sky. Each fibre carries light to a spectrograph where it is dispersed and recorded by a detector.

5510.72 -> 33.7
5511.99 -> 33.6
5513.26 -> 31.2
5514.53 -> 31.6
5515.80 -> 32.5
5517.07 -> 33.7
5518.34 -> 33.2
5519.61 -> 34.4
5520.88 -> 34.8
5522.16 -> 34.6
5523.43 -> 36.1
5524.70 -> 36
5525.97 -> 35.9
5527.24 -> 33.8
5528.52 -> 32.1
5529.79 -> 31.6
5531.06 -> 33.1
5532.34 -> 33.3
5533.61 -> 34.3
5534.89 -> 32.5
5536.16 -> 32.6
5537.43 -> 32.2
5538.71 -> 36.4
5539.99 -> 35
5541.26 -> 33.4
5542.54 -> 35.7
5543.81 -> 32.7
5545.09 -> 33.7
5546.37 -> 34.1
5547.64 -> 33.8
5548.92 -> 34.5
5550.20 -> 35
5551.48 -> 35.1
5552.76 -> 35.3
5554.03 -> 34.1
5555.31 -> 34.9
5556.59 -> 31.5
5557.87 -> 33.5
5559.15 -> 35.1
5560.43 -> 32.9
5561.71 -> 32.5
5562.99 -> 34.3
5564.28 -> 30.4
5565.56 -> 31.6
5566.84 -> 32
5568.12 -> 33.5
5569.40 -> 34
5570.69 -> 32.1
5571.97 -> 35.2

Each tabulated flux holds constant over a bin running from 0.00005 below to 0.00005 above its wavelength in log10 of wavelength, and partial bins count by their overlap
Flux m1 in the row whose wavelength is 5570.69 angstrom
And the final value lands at 32.1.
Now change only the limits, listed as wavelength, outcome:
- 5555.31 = 34.9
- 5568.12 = 33.5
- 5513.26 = 31.2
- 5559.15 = 35.1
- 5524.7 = 36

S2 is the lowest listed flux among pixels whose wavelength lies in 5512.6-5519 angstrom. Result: 31.2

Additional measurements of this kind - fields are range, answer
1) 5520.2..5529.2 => 32.1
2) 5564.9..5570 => 31.6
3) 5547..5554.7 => 33.8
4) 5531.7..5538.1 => 32.2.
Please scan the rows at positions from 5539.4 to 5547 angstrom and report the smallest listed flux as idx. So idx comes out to 32.7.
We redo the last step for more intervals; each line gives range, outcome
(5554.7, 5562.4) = 31.5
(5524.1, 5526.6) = 35.9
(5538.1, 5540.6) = 35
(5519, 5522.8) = 34.4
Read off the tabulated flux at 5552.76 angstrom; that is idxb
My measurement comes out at 35.3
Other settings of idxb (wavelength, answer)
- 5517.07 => 33.7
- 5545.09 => 33.7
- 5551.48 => 35.1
